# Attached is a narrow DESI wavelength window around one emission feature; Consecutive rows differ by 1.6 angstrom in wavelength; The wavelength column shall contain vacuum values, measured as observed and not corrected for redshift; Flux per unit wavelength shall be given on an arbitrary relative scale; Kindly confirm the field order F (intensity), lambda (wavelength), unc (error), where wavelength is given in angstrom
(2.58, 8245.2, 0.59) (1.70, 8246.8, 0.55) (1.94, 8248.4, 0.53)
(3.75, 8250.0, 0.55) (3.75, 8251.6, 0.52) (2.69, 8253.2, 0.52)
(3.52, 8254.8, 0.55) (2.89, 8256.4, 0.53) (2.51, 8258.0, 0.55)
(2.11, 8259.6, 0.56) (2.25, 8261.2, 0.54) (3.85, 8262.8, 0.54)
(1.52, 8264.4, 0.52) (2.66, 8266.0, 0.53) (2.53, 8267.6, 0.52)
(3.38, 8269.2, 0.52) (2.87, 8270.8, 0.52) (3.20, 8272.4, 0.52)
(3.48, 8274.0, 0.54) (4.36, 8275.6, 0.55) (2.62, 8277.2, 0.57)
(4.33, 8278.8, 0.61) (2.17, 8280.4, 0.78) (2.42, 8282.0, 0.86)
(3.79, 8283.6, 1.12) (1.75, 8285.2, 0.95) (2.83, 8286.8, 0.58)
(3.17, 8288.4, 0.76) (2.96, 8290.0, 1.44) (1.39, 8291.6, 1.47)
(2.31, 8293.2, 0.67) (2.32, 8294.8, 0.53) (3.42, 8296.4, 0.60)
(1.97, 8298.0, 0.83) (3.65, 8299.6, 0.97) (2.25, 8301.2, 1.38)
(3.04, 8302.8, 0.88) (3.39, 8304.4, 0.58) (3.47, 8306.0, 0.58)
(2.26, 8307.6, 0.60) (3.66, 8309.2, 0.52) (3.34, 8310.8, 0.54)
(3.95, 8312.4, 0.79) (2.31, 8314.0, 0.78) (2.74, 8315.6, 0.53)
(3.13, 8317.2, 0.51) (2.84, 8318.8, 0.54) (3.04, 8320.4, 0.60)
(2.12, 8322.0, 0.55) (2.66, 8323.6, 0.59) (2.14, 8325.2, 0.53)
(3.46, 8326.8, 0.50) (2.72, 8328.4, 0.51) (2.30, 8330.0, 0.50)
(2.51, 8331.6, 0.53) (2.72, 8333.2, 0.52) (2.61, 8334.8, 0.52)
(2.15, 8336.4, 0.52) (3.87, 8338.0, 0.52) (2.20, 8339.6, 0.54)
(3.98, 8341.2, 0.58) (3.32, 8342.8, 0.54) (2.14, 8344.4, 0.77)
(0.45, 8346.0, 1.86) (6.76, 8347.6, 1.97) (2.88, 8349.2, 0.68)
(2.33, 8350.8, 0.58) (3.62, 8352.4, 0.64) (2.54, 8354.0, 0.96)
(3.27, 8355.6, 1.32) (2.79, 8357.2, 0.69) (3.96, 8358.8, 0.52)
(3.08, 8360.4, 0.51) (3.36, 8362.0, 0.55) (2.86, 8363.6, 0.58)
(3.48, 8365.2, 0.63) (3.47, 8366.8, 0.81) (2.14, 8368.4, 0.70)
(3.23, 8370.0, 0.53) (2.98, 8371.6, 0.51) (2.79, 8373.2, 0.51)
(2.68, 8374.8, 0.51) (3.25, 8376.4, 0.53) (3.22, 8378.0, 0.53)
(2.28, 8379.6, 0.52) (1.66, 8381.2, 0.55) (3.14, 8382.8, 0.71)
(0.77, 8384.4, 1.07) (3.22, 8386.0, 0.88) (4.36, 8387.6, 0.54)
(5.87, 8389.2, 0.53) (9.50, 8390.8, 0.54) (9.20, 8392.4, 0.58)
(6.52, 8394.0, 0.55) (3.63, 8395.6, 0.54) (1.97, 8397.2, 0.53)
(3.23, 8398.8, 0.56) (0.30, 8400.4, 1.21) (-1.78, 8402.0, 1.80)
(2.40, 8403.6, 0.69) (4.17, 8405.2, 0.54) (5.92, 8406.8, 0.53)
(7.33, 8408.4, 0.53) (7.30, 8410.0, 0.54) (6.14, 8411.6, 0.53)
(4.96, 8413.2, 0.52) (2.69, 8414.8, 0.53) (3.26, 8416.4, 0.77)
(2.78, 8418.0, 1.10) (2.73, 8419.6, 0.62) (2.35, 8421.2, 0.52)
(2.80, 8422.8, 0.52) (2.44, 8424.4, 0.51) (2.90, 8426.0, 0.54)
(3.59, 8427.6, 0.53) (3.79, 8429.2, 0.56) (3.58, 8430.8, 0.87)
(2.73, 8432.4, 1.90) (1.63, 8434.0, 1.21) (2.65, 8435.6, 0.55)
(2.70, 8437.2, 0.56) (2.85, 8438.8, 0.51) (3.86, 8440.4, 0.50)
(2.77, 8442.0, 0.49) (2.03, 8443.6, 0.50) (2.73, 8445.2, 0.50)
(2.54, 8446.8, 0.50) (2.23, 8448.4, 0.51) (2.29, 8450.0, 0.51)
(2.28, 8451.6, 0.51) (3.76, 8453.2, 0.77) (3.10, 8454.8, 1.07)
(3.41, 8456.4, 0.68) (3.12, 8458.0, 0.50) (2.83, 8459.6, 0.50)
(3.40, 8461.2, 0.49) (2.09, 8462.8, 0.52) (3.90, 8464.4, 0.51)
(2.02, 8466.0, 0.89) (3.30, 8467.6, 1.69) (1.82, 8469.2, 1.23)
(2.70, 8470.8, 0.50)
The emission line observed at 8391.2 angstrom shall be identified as [S II] 6716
